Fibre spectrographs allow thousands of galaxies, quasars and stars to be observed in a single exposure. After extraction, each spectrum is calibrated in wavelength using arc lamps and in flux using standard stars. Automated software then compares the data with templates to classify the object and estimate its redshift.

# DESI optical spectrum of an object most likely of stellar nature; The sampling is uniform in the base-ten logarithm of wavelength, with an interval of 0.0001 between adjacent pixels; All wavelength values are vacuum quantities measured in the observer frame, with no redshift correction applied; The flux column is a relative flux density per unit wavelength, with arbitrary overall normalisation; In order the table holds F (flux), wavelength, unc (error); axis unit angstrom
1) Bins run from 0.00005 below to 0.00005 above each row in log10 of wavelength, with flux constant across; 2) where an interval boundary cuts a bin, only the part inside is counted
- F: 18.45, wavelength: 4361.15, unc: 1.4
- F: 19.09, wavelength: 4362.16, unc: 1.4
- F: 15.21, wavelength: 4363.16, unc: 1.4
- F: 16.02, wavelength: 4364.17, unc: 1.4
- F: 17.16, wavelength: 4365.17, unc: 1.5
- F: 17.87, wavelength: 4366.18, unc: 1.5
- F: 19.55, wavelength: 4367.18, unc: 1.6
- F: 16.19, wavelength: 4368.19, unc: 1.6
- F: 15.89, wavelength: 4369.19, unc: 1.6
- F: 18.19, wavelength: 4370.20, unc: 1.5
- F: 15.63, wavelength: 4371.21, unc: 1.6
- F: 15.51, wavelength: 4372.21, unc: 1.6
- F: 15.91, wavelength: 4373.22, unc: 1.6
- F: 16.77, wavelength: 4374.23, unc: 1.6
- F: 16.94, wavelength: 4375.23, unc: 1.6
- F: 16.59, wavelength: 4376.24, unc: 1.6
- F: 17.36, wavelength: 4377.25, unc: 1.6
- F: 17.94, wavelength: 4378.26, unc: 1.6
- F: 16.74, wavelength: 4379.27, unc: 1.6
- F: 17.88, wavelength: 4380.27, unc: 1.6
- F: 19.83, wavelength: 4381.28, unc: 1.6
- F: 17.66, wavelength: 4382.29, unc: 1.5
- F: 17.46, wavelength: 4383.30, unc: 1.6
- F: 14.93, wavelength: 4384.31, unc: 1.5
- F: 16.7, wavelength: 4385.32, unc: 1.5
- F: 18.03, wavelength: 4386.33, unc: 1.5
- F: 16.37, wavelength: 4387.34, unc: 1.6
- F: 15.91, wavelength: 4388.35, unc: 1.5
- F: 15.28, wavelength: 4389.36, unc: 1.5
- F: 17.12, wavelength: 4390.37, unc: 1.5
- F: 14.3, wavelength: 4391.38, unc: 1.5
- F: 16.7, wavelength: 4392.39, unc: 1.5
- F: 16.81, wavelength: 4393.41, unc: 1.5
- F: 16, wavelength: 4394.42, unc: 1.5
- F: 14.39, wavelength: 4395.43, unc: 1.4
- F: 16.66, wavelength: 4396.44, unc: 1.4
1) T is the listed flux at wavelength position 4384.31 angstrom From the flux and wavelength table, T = 14.93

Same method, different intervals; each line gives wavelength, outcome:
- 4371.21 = 15.63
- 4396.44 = 16.66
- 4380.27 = 17.88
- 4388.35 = 15.91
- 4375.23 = 16.94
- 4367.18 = 19.55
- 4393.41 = 16.81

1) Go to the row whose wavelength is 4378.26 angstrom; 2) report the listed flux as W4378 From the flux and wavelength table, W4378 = 17.94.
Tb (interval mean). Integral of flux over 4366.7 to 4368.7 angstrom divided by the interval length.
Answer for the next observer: 17.9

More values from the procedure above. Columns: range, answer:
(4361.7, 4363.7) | 17.1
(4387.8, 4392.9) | 15.9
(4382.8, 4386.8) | 16.8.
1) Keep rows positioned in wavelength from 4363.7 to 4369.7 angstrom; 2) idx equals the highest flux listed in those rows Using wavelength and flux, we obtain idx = 19.55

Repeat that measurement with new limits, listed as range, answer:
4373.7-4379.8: 17.94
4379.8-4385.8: 19.83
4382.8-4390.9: 18.03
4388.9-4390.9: 17.12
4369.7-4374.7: 18.19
